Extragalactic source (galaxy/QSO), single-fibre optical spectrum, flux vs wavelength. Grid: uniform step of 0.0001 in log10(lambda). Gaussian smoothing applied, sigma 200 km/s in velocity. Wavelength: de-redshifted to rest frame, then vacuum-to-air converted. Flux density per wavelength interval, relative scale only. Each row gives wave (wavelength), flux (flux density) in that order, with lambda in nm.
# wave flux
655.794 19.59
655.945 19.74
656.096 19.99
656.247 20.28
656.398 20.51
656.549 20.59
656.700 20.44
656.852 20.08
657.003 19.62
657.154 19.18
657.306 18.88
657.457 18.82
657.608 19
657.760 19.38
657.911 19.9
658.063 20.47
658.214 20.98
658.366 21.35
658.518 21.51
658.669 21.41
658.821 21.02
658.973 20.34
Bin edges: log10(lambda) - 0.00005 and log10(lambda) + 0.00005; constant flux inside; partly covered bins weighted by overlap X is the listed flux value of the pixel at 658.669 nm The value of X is 21.41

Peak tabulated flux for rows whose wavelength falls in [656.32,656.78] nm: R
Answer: 20.59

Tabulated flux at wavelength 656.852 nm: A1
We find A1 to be 20.08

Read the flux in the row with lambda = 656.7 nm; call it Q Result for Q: 20.44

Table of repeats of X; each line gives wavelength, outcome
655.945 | 19.74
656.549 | 20.59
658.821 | 21.02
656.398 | 20.51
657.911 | 19.9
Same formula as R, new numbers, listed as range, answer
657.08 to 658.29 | 20.98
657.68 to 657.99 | 19.9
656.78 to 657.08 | 20.08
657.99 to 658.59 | 21.51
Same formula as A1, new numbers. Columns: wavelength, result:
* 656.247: 20.28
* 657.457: 18.82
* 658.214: 20.98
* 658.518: 21.51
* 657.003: 19.62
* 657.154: 19.18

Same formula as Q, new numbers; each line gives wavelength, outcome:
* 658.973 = 20.34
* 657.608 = 19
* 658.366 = 21.35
